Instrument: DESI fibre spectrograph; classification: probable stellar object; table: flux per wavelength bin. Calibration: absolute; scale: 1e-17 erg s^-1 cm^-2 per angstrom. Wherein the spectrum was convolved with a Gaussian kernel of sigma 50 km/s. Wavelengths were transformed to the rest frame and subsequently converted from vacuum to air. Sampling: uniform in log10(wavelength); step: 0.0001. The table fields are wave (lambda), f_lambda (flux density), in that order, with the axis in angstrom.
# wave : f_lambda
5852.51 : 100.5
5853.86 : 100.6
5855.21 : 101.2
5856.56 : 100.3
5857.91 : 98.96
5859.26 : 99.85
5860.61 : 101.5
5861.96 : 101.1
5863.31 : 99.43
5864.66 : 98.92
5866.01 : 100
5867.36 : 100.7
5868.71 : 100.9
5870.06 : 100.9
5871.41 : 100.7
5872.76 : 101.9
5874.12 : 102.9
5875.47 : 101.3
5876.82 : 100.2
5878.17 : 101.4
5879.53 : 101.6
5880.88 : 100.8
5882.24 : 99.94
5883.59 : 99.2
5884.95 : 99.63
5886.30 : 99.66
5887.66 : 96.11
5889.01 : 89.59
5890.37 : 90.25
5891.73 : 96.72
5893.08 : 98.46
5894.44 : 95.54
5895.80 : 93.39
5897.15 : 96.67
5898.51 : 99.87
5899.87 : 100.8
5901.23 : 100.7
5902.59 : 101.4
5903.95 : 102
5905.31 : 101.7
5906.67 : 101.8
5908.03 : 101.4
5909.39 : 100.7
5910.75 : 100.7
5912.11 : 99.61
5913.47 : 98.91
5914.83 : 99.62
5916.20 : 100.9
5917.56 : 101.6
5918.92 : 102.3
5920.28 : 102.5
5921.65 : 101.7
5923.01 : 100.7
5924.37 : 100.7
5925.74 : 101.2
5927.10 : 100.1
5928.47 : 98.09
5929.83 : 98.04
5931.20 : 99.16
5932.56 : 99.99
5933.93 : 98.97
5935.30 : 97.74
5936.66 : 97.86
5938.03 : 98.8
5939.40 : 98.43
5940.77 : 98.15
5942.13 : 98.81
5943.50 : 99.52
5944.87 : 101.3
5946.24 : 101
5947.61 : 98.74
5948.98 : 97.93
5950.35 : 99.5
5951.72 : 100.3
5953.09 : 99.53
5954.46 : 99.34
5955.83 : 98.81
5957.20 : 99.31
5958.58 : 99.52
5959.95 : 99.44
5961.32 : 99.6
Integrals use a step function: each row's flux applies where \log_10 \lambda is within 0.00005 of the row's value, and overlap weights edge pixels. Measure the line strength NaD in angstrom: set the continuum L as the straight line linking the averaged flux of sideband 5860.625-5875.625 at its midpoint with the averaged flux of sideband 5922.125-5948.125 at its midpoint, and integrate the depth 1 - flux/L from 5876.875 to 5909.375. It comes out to 0.5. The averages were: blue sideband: 101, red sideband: 99.4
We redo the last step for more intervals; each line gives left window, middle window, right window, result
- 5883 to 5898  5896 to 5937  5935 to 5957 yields -1.15 angstrom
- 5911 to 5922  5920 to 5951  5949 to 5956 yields 0.19 angstrom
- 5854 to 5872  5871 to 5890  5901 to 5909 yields 0.25 angstrom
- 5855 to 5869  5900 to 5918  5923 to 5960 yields -0.21 angstrom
